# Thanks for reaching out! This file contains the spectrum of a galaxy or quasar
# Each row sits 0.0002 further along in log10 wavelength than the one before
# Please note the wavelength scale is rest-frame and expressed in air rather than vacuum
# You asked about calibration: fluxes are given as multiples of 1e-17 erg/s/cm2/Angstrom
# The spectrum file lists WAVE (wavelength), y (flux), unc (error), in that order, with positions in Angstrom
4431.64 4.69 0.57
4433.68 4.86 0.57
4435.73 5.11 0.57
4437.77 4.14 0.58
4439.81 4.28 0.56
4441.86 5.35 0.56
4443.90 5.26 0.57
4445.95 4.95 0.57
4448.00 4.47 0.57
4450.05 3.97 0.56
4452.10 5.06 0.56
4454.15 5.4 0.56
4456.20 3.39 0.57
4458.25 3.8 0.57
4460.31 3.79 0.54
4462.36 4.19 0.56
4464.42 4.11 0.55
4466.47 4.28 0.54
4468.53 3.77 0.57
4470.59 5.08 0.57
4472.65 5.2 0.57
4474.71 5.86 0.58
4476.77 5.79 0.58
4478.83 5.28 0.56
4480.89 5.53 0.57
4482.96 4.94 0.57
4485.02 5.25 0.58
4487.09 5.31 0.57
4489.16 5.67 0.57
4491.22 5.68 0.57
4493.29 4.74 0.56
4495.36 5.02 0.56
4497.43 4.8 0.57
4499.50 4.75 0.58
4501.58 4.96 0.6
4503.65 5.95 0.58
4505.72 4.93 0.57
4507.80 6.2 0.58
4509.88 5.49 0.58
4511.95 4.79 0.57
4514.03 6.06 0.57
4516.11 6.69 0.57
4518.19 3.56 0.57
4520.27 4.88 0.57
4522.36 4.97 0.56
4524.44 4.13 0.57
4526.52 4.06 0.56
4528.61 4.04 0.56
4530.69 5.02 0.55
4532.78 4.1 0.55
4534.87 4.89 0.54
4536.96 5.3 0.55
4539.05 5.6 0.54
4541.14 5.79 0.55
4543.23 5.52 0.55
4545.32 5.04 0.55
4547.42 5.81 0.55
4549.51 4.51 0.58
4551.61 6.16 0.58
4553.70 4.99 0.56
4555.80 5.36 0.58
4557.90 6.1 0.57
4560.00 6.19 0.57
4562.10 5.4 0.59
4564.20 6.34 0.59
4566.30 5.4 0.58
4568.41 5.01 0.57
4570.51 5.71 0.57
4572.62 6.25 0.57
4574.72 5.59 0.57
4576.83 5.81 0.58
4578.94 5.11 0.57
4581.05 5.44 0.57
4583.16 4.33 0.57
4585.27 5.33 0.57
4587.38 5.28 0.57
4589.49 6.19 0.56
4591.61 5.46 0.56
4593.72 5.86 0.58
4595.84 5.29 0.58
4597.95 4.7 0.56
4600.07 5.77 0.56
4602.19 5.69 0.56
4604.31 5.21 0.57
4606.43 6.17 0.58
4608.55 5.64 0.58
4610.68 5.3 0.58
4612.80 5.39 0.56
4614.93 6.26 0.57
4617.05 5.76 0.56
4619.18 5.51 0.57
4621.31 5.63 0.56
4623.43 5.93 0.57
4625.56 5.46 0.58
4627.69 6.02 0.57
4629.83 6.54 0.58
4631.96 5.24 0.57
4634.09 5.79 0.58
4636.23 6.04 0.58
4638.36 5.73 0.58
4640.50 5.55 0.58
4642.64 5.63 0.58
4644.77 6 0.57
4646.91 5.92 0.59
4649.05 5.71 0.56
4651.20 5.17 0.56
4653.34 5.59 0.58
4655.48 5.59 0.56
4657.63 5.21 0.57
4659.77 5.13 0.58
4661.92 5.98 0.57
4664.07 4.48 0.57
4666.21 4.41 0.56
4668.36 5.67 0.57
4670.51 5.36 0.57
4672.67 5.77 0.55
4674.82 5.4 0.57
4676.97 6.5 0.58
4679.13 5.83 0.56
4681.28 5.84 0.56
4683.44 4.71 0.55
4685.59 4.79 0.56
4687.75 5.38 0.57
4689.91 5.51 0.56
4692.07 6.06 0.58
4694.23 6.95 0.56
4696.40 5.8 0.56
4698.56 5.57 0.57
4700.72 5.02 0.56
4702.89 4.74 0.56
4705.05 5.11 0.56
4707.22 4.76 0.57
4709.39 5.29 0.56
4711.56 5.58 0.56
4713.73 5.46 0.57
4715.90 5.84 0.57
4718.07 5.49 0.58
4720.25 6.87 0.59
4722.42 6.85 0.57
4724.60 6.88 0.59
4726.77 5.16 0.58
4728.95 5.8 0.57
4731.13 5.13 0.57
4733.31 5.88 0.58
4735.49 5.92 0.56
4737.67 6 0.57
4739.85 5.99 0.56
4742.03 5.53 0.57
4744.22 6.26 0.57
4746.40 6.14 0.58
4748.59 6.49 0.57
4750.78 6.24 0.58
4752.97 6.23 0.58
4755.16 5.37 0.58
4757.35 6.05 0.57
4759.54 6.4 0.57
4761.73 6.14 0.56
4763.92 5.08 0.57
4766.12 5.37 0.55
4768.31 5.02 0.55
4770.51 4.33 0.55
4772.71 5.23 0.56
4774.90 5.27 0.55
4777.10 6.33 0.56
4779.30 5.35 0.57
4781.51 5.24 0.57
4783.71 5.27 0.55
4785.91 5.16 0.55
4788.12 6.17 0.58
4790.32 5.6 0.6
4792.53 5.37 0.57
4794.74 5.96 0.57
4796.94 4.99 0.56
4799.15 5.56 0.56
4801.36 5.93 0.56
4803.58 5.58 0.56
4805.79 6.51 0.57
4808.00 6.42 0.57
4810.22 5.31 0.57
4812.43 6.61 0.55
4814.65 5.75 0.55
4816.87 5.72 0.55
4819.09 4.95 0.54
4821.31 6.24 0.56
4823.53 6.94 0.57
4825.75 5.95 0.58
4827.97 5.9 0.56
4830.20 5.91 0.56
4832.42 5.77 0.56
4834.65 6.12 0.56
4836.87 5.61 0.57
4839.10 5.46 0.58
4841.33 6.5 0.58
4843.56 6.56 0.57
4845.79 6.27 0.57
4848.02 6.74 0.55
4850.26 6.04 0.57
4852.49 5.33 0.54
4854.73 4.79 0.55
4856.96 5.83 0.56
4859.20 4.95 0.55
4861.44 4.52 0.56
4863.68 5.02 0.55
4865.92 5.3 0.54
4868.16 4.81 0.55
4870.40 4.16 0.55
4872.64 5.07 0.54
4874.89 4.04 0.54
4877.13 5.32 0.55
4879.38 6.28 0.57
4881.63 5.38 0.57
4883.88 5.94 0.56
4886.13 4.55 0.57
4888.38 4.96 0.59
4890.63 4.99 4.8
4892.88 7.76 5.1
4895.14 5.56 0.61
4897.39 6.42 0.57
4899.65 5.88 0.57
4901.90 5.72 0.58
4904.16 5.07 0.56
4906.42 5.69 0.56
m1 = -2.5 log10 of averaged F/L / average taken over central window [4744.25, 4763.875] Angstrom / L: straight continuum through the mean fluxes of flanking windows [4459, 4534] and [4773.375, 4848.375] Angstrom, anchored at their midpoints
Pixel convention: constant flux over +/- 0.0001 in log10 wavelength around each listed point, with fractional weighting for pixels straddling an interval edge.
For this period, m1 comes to -0.074 mag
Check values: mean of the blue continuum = 4.96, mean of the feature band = 6.08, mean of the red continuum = 5.84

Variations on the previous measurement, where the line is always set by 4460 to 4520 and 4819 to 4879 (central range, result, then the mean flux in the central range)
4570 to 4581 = -0.090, 5.67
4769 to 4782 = 0.040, 5.28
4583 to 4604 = -0.038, 5.43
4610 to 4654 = -0.086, 5.73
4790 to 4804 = -0.011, 5.57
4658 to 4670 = 0.038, 5.15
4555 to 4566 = -0.130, 5.86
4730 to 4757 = -0.095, 5.93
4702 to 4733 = -0.048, 5.65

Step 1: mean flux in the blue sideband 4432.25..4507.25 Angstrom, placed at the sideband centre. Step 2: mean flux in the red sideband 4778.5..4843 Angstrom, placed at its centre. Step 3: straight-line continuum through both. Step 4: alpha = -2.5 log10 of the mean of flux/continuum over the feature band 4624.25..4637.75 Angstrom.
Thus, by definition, -0.105 mag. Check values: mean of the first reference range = 4.87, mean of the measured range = 5.85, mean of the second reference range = 5.8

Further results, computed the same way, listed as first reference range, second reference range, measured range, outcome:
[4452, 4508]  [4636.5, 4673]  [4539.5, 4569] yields -0.079 mag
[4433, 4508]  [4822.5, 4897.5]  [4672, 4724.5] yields -0.070 mag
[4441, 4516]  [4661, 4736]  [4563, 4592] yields -0.051 mag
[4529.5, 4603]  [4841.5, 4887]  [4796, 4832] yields -0.098 mag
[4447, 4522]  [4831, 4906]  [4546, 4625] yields -0.091 mag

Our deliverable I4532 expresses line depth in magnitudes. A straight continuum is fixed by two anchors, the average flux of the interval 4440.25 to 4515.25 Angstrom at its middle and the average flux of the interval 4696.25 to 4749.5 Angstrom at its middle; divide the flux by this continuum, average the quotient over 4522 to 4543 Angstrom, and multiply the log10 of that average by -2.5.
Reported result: 0.07 mag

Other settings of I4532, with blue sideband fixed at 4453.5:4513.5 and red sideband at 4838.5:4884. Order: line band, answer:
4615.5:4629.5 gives -0.13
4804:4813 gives -0.15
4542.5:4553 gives -0.07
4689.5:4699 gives -0.16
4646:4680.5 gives -0.06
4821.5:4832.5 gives -0.14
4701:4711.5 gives 0.04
